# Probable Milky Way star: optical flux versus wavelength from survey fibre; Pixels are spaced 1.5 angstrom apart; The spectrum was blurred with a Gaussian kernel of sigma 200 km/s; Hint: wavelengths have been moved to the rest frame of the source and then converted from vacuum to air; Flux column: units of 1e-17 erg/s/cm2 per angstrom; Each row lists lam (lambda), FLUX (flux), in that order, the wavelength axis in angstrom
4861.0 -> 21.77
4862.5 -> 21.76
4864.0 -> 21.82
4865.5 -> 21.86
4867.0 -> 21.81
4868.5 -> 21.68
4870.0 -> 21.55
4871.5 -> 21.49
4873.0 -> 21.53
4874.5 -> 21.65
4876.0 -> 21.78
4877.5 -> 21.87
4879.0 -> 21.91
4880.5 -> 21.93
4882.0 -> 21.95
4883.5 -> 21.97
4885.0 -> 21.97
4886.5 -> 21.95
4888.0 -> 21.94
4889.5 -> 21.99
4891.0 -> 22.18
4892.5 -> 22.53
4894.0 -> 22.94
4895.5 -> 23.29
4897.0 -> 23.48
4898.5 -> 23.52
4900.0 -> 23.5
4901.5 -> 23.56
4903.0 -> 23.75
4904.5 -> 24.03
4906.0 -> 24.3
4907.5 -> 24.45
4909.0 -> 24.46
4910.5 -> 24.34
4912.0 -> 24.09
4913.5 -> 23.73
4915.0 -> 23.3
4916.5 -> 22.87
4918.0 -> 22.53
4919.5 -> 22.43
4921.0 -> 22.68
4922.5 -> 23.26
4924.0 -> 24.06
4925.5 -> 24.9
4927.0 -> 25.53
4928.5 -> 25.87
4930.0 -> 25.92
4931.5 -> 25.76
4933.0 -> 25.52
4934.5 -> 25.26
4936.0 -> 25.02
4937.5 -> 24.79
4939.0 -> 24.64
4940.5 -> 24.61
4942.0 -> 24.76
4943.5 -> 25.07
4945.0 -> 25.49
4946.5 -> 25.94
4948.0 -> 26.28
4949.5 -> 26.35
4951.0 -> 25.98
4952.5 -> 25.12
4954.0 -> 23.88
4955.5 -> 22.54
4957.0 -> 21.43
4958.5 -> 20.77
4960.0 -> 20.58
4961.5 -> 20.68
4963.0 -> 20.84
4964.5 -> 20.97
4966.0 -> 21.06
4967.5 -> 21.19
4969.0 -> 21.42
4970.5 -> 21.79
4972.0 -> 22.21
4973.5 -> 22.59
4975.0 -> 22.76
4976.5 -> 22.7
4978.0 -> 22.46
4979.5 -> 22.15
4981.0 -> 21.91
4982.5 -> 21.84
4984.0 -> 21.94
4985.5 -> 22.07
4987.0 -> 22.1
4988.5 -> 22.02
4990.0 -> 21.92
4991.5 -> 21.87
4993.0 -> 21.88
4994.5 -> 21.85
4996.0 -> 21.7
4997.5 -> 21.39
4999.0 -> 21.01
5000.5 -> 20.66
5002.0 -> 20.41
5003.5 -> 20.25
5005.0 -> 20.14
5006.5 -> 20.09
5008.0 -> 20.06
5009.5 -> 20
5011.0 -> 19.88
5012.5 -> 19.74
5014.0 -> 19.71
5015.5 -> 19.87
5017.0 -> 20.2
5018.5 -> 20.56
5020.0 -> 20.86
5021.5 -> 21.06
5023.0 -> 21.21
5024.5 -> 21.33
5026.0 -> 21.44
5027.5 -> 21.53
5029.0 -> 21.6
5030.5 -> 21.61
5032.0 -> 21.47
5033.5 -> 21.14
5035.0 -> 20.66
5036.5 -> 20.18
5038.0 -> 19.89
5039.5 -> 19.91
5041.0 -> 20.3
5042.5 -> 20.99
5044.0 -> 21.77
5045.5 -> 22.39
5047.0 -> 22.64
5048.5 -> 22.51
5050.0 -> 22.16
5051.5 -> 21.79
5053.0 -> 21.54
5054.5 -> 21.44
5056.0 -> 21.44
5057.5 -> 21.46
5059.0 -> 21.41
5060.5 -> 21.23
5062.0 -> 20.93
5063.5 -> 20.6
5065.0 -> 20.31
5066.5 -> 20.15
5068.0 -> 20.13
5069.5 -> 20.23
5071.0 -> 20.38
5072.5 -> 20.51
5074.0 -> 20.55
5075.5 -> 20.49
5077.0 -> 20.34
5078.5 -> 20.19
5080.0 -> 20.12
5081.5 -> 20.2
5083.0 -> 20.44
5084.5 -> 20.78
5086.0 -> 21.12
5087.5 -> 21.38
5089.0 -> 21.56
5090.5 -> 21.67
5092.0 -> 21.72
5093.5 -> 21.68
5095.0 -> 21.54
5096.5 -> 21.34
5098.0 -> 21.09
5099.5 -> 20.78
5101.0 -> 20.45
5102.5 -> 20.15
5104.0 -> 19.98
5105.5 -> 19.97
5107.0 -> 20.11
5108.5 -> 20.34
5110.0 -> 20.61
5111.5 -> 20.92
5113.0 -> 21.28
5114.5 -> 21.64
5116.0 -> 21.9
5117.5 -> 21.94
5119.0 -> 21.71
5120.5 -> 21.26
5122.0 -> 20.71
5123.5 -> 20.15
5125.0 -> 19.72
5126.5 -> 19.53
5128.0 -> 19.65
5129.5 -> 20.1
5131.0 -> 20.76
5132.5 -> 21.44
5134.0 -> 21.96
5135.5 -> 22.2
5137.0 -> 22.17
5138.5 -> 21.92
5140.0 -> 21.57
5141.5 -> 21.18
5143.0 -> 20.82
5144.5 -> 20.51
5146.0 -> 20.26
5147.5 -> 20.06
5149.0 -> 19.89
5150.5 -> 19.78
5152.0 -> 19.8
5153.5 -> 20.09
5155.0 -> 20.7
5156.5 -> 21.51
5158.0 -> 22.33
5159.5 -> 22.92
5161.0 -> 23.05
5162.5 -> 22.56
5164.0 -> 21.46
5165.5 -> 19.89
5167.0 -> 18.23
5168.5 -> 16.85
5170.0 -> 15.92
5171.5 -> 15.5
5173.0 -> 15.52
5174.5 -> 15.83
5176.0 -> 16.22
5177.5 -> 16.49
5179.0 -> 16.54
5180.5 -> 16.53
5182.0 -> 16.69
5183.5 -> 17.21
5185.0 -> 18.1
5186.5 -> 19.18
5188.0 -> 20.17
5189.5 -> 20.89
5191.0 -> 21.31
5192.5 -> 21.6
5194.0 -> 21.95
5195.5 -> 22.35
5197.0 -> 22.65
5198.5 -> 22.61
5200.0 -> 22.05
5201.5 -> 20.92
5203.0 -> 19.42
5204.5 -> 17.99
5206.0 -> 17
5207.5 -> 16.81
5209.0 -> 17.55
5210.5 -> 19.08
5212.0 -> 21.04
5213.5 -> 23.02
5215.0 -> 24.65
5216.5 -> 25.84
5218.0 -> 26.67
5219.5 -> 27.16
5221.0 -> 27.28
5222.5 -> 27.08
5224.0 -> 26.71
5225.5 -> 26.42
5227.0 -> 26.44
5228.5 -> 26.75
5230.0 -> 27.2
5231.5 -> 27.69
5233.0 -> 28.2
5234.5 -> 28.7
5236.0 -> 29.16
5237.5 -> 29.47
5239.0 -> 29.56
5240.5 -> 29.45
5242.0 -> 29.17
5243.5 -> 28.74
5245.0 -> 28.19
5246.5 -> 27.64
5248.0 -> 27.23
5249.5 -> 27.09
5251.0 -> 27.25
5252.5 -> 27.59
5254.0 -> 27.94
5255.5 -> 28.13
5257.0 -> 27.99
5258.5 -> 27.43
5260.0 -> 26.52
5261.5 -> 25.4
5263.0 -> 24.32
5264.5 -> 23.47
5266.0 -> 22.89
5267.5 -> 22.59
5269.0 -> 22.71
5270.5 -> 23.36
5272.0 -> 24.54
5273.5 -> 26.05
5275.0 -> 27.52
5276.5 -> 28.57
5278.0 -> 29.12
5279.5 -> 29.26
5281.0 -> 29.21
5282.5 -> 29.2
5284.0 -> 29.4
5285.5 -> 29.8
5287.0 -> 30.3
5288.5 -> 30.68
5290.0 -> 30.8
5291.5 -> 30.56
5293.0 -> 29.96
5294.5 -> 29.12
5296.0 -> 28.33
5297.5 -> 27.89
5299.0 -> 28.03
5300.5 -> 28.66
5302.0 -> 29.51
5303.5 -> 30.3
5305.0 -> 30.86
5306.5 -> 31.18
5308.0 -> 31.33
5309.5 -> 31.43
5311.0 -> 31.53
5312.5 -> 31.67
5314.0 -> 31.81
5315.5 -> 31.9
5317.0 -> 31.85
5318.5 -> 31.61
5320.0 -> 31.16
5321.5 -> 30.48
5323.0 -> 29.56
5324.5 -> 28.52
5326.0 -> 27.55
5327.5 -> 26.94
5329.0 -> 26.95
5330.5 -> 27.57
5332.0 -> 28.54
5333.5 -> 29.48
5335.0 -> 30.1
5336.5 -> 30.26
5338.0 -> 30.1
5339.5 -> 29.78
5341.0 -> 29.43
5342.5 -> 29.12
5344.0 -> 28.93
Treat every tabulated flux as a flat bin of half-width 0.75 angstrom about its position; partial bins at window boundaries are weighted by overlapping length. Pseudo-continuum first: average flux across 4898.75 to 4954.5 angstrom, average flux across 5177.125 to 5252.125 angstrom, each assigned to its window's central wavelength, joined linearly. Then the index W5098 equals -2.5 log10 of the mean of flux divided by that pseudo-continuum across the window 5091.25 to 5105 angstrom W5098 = 0.147 mag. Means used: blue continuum 24.5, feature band 21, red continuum 23.6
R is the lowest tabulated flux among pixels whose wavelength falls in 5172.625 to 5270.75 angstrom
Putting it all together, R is 15.52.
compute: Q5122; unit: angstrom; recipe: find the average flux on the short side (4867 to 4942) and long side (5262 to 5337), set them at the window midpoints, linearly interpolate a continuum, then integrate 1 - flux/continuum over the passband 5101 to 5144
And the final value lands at 8.9 angstrom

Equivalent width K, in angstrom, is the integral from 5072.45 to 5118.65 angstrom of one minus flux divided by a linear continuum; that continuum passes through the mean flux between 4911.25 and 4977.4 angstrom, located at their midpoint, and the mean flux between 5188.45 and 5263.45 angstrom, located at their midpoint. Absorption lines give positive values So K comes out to 6.6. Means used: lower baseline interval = 23.6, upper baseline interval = 25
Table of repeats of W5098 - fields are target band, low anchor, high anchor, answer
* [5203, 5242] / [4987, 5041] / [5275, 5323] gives 0.11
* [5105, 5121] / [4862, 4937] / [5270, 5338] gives 0.25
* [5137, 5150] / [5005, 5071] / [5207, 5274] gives 0.13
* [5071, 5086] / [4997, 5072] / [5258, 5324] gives 0.09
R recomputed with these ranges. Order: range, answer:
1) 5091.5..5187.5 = 15.5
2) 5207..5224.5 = 16.81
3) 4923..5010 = 20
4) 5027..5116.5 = 19.89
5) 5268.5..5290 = 22.71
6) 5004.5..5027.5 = 19.71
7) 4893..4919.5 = 22.43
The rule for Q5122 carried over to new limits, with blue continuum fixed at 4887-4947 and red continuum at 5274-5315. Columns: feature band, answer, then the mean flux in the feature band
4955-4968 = 1.9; 21.1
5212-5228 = 1.6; 25.9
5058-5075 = 3.7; 20.6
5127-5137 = 2.3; 21.1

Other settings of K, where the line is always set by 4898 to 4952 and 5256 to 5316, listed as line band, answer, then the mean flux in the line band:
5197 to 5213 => 4.57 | 19.7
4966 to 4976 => 1.23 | 21.9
